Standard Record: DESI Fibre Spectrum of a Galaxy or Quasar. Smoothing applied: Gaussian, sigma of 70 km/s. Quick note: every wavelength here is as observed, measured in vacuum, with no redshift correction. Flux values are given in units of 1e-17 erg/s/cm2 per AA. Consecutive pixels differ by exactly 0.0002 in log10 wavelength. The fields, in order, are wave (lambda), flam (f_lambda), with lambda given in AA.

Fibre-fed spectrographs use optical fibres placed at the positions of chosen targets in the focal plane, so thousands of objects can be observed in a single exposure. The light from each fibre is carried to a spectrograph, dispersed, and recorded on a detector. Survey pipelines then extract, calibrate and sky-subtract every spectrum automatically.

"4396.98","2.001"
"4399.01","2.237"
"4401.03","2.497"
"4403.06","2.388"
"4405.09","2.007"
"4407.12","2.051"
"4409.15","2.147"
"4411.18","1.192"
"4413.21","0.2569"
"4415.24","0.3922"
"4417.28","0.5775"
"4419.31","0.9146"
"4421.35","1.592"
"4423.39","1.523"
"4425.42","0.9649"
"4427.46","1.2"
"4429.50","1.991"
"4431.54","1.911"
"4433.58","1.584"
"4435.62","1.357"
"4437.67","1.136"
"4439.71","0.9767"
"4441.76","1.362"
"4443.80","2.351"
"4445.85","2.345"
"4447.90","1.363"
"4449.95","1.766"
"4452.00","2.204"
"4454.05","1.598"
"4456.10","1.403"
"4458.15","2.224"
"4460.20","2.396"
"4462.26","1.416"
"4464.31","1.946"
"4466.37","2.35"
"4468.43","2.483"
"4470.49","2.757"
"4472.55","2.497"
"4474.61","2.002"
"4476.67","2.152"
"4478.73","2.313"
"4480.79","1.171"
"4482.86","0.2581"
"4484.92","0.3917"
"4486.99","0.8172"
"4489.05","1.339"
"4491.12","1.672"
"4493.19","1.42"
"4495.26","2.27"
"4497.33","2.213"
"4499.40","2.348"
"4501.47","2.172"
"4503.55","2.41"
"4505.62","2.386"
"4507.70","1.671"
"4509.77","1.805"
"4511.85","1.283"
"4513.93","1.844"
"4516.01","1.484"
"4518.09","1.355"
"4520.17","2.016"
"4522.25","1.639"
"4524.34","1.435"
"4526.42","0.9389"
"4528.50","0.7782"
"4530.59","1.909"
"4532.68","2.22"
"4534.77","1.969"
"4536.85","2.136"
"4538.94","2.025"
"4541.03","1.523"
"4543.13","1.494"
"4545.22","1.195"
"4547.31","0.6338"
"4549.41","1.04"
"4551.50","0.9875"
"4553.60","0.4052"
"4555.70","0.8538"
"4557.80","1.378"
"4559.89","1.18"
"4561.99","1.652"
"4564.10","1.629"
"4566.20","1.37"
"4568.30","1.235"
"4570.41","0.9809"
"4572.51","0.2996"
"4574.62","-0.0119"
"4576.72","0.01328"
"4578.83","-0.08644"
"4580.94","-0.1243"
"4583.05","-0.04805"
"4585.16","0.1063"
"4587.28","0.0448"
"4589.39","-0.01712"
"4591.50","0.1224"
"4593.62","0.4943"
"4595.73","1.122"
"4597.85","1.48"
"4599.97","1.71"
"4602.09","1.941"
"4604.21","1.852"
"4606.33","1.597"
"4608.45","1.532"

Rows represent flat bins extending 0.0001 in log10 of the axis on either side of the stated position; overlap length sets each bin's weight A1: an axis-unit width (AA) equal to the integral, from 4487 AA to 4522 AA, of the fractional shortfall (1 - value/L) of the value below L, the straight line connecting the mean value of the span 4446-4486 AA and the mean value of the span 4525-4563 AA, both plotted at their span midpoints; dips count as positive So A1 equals -5.0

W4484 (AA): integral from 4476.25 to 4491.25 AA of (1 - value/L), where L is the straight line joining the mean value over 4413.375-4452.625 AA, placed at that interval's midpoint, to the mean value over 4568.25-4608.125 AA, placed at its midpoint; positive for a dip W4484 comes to -0.34 AA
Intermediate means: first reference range 1.42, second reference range 0.672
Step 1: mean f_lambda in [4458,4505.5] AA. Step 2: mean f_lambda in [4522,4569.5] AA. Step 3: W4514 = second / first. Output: 0.73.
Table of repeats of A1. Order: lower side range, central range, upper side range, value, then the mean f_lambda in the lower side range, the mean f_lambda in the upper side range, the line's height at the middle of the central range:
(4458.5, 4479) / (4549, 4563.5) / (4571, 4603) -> -2.9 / 2.23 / 0.471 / 0.928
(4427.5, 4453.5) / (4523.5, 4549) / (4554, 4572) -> -3.6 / 1.67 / 1.22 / 1.32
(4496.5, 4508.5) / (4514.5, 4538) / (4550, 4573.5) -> 1.4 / 2.21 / 1.09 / 1.76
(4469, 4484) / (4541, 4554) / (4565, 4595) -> -3.2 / 1.89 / 0.328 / 0.817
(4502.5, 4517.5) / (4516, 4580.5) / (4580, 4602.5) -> 4.7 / 1.83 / 0.588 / 1.24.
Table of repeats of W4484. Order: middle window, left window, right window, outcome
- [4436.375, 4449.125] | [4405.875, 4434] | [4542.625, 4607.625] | -3.6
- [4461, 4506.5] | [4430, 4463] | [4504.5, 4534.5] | -4.8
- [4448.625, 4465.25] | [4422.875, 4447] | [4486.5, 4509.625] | -1.8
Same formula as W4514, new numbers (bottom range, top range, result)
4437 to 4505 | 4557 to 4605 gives 0.43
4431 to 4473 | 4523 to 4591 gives 0.52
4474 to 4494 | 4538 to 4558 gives 0.85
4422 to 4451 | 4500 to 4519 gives 1.18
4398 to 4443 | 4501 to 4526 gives 1.20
